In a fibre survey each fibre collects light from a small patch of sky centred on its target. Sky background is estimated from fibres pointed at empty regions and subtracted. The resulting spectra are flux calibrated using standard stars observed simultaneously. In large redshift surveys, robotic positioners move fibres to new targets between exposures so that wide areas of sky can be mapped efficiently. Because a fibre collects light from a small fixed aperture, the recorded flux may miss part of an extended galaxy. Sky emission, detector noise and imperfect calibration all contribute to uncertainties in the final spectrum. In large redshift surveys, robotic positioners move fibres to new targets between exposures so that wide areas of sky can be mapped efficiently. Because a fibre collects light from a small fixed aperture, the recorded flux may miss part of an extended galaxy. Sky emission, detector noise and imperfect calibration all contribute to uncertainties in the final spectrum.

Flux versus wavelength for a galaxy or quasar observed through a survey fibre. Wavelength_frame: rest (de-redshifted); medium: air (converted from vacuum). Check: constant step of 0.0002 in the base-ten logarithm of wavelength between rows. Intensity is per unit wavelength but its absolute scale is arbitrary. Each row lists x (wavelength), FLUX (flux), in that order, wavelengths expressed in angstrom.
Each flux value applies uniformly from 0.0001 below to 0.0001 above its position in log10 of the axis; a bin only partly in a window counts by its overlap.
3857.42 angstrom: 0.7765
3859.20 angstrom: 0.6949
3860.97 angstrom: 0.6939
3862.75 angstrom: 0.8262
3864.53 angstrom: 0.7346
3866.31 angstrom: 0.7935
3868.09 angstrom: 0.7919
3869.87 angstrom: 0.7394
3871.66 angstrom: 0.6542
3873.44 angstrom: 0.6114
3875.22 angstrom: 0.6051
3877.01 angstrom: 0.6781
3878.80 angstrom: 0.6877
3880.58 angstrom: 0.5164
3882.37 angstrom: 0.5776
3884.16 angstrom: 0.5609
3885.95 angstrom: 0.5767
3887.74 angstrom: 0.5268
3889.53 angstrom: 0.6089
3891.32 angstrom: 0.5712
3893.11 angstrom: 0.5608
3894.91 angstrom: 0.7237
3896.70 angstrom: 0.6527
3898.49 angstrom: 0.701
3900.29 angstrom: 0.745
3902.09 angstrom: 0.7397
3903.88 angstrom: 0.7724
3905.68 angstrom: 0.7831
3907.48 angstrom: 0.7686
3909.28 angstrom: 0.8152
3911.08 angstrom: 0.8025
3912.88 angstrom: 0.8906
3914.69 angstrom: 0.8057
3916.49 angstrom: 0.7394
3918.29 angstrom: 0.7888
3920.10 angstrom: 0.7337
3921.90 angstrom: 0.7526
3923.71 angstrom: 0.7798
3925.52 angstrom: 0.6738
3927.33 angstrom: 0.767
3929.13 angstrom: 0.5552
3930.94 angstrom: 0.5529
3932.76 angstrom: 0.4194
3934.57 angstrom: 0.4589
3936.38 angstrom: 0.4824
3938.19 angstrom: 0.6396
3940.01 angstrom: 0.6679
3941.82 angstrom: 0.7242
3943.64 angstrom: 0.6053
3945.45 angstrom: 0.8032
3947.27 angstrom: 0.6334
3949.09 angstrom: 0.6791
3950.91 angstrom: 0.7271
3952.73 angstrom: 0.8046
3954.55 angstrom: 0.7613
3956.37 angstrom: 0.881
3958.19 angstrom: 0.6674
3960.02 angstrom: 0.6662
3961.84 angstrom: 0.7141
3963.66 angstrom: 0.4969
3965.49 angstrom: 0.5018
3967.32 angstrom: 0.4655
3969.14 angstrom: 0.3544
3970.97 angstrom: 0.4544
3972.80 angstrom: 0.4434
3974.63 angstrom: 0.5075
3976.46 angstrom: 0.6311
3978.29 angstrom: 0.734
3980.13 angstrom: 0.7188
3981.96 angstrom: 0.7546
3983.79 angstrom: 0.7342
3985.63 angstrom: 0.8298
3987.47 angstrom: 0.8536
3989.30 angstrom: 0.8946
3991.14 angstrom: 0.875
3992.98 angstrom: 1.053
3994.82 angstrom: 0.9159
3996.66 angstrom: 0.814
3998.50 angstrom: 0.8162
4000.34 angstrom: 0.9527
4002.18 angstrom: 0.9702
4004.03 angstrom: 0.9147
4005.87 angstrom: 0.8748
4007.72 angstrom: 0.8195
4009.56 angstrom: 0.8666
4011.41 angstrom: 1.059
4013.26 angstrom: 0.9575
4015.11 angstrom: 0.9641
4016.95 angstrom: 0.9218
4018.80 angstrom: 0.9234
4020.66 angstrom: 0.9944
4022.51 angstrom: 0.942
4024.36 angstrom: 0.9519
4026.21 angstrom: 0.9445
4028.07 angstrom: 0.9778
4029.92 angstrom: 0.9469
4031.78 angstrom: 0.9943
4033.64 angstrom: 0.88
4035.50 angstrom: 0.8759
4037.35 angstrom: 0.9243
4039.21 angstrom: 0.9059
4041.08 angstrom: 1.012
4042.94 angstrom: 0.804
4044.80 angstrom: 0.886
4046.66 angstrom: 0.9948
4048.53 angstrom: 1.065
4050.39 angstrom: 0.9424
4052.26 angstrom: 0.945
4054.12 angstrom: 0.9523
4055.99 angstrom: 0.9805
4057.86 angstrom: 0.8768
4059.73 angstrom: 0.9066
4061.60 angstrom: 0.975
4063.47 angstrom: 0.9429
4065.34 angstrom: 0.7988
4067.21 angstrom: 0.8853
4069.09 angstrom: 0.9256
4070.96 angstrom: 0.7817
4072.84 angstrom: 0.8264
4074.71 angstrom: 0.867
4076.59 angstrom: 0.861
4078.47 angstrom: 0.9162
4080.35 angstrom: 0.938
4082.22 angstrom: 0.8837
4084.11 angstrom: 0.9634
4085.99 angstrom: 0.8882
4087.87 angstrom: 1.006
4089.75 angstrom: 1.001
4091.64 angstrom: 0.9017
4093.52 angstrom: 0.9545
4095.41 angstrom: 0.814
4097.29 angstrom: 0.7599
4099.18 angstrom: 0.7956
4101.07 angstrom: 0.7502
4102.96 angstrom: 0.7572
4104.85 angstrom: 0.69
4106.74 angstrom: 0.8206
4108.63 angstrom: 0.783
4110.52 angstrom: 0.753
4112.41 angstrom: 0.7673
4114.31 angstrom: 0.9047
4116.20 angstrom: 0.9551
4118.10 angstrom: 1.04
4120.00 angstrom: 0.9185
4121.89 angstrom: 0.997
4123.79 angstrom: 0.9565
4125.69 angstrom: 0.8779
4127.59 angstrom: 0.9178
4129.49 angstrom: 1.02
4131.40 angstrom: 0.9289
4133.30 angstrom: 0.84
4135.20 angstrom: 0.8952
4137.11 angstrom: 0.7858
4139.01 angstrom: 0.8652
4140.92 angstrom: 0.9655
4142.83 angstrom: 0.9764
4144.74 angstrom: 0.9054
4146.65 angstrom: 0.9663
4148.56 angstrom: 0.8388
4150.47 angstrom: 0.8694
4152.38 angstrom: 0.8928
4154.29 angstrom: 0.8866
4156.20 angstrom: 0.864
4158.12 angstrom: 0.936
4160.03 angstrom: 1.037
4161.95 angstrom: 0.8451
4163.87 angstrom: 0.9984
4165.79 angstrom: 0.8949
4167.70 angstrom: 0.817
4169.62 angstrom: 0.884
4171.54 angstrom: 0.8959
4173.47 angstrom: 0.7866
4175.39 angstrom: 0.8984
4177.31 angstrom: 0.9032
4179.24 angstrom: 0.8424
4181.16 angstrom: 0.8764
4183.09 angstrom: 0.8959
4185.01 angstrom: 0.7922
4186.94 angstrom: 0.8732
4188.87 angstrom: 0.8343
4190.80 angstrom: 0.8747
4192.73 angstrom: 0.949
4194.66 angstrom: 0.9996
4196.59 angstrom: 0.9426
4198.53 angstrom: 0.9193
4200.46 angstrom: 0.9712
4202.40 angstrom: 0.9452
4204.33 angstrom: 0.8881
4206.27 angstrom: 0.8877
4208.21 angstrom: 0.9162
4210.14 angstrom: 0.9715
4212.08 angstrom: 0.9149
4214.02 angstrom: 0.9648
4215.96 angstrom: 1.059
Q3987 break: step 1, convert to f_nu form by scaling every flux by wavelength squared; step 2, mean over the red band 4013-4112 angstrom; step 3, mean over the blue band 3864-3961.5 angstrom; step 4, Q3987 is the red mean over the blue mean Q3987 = 1.41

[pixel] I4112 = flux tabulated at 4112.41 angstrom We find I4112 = 0.7673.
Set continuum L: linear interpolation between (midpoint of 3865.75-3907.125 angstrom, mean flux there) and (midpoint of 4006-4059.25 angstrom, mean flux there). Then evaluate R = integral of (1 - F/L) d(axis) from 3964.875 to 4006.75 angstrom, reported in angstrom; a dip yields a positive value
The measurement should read 5.4 angstrom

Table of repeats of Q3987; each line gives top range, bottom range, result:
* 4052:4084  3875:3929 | 1.40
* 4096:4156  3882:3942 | 1.44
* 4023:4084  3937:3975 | 1.53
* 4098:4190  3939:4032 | 1.21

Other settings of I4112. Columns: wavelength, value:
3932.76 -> 0.4194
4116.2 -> 0.9551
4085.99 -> 0.8882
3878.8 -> 0.6877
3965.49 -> 0.5018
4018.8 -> 0.9234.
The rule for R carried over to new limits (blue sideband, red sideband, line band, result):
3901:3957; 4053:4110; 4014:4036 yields -3.6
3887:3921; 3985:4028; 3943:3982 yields 9.3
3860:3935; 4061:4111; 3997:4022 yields -4.2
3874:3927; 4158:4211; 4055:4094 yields -4.1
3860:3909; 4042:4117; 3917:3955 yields 3.3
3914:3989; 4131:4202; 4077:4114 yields -1.5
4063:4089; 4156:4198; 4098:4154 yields 1.0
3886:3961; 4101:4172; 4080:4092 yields -1.4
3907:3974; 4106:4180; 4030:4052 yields -4.5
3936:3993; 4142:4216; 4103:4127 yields -0.9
